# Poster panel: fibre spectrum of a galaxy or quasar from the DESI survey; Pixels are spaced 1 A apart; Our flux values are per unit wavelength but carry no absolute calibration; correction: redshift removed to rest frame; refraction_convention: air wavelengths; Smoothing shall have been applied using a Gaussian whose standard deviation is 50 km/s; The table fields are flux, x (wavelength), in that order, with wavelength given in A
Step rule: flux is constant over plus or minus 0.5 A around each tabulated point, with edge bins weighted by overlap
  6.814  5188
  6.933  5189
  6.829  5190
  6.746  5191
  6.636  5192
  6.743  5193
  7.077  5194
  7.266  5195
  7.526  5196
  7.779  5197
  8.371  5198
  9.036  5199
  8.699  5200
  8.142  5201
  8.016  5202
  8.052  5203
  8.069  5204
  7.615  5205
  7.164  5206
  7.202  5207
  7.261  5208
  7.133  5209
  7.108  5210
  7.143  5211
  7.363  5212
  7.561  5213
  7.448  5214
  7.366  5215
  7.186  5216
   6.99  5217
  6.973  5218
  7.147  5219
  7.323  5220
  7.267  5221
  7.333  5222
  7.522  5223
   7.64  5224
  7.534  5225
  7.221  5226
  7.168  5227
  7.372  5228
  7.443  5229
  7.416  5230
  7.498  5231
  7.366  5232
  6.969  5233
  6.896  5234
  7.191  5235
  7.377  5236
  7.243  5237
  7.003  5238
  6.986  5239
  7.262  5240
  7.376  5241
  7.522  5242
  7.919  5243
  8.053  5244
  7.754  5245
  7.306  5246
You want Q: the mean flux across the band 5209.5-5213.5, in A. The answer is 7.29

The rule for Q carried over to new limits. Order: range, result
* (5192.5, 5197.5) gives 7.28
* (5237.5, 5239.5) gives 6.99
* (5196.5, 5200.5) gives 8.47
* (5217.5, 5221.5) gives 7.18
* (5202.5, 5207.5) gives 7.62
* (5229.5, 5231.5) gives 7.46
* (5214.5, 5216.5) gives 7.28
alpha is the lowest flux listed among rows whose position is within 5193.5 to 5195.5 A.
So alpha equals 7.077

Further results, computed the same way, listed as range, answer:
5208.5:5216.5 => 7.108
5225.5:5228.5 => 7.168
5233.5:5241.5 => 6.896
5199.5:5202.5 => 8.016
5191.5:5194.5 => 6.636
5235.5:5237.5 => 7.243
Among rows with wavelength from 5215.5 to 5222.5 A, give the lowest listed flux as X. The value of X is 6.973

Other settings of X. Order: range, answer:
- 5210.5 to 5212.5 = 7.143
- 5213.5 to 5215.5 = 7.366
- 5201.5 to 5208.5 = 7.164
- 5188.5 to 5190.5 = 6.829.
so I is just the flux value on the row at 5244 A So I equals 8.053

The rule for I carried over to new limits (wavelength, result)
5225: 7.534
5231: 7.498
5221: 7.267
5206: 7.164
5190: 6.829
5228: 7.372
